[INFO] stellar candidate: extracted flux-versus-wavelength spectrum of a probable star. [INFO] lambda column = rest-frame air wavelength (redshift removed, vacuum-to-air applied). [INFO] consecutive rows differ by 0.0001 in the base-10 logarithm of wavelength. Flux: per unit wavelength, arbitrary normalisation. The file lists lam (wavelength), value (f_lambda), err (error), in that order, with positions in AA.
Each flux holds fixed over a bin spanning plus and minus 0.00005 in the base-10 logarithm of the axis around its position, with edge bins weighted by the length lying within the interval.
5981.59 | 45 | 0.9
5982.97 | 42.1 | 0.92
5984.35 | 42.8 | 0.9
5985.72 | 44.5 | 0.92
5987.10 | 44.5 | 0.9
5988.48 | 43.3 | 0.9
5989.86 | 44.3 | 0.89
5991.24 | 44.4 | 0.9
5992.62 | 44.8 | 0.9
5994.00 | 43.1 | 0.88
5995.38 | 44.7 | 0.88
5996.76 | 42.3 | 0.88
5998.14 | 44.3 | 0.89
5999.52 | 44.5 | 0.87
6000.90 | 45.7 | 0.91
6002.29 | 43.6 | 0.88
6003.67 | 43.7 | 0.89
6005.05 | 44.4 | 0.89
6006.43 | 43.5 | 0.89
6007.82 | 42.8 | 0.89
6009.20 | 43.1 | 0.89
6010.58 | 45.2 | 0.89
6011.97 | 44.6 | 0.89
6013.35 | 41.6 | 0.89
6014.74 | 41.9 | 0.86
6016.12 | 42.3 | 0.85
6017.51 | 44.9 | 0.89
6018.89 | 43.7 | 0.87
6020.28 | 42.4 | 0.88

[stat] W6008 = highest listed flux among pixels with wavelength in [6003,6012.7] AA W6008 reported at 45.2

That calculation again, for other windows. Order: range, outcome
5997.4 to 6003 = 45.7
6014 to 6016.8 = 42.3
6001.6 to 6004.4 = 43.7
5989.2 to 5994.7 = 44.8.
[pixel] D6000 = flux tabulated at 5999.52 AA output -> 44.5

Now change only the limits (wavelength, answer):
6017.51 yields 44.9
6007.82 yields 42.8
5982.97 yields 42.1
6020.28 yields 42.4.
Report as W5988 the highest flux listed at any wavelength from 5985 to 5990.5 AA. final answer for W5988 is 44.5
